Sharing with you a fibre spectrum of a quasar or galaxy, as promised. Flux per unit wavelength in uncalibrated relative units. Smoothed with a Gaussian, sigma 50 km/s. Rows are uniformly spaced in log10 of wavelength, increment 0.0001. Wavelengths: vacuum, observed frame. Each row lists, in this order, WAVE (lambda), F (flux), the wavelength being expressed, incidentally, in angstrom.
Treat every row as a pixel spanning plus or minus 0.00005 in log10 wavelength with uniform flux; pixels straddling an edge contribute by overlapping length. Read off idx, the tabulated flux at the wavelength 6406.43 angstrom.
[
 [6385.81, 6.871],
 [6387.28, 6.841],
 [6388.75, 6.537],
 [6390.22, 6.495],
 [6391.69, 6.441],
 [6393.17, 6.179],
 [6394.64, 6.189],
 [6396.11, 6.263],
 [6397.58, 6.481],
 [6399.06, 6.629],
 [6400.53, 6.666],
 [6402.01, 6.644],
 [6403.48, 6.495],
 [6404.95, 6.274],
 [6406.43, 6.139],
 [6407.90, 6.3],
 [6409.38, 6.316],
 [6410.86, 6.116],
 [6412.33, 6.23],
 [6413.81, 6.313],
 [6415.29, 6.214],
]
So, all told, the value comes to 6.139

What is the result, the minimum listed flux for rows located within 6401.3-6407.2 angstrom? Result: 6.139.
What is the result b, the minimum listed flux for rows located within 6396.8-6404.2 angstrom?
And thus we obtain 6.481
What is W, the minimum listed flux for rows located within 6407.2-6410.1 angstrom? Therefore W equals 6.3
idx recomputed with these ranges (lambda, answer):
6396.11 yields 6.263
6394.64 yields 6.189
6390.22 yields 6.495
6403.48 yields 6.495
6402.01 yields 6.644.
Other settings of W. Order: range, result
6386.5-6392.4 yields 6.441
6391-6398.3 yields 6.179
